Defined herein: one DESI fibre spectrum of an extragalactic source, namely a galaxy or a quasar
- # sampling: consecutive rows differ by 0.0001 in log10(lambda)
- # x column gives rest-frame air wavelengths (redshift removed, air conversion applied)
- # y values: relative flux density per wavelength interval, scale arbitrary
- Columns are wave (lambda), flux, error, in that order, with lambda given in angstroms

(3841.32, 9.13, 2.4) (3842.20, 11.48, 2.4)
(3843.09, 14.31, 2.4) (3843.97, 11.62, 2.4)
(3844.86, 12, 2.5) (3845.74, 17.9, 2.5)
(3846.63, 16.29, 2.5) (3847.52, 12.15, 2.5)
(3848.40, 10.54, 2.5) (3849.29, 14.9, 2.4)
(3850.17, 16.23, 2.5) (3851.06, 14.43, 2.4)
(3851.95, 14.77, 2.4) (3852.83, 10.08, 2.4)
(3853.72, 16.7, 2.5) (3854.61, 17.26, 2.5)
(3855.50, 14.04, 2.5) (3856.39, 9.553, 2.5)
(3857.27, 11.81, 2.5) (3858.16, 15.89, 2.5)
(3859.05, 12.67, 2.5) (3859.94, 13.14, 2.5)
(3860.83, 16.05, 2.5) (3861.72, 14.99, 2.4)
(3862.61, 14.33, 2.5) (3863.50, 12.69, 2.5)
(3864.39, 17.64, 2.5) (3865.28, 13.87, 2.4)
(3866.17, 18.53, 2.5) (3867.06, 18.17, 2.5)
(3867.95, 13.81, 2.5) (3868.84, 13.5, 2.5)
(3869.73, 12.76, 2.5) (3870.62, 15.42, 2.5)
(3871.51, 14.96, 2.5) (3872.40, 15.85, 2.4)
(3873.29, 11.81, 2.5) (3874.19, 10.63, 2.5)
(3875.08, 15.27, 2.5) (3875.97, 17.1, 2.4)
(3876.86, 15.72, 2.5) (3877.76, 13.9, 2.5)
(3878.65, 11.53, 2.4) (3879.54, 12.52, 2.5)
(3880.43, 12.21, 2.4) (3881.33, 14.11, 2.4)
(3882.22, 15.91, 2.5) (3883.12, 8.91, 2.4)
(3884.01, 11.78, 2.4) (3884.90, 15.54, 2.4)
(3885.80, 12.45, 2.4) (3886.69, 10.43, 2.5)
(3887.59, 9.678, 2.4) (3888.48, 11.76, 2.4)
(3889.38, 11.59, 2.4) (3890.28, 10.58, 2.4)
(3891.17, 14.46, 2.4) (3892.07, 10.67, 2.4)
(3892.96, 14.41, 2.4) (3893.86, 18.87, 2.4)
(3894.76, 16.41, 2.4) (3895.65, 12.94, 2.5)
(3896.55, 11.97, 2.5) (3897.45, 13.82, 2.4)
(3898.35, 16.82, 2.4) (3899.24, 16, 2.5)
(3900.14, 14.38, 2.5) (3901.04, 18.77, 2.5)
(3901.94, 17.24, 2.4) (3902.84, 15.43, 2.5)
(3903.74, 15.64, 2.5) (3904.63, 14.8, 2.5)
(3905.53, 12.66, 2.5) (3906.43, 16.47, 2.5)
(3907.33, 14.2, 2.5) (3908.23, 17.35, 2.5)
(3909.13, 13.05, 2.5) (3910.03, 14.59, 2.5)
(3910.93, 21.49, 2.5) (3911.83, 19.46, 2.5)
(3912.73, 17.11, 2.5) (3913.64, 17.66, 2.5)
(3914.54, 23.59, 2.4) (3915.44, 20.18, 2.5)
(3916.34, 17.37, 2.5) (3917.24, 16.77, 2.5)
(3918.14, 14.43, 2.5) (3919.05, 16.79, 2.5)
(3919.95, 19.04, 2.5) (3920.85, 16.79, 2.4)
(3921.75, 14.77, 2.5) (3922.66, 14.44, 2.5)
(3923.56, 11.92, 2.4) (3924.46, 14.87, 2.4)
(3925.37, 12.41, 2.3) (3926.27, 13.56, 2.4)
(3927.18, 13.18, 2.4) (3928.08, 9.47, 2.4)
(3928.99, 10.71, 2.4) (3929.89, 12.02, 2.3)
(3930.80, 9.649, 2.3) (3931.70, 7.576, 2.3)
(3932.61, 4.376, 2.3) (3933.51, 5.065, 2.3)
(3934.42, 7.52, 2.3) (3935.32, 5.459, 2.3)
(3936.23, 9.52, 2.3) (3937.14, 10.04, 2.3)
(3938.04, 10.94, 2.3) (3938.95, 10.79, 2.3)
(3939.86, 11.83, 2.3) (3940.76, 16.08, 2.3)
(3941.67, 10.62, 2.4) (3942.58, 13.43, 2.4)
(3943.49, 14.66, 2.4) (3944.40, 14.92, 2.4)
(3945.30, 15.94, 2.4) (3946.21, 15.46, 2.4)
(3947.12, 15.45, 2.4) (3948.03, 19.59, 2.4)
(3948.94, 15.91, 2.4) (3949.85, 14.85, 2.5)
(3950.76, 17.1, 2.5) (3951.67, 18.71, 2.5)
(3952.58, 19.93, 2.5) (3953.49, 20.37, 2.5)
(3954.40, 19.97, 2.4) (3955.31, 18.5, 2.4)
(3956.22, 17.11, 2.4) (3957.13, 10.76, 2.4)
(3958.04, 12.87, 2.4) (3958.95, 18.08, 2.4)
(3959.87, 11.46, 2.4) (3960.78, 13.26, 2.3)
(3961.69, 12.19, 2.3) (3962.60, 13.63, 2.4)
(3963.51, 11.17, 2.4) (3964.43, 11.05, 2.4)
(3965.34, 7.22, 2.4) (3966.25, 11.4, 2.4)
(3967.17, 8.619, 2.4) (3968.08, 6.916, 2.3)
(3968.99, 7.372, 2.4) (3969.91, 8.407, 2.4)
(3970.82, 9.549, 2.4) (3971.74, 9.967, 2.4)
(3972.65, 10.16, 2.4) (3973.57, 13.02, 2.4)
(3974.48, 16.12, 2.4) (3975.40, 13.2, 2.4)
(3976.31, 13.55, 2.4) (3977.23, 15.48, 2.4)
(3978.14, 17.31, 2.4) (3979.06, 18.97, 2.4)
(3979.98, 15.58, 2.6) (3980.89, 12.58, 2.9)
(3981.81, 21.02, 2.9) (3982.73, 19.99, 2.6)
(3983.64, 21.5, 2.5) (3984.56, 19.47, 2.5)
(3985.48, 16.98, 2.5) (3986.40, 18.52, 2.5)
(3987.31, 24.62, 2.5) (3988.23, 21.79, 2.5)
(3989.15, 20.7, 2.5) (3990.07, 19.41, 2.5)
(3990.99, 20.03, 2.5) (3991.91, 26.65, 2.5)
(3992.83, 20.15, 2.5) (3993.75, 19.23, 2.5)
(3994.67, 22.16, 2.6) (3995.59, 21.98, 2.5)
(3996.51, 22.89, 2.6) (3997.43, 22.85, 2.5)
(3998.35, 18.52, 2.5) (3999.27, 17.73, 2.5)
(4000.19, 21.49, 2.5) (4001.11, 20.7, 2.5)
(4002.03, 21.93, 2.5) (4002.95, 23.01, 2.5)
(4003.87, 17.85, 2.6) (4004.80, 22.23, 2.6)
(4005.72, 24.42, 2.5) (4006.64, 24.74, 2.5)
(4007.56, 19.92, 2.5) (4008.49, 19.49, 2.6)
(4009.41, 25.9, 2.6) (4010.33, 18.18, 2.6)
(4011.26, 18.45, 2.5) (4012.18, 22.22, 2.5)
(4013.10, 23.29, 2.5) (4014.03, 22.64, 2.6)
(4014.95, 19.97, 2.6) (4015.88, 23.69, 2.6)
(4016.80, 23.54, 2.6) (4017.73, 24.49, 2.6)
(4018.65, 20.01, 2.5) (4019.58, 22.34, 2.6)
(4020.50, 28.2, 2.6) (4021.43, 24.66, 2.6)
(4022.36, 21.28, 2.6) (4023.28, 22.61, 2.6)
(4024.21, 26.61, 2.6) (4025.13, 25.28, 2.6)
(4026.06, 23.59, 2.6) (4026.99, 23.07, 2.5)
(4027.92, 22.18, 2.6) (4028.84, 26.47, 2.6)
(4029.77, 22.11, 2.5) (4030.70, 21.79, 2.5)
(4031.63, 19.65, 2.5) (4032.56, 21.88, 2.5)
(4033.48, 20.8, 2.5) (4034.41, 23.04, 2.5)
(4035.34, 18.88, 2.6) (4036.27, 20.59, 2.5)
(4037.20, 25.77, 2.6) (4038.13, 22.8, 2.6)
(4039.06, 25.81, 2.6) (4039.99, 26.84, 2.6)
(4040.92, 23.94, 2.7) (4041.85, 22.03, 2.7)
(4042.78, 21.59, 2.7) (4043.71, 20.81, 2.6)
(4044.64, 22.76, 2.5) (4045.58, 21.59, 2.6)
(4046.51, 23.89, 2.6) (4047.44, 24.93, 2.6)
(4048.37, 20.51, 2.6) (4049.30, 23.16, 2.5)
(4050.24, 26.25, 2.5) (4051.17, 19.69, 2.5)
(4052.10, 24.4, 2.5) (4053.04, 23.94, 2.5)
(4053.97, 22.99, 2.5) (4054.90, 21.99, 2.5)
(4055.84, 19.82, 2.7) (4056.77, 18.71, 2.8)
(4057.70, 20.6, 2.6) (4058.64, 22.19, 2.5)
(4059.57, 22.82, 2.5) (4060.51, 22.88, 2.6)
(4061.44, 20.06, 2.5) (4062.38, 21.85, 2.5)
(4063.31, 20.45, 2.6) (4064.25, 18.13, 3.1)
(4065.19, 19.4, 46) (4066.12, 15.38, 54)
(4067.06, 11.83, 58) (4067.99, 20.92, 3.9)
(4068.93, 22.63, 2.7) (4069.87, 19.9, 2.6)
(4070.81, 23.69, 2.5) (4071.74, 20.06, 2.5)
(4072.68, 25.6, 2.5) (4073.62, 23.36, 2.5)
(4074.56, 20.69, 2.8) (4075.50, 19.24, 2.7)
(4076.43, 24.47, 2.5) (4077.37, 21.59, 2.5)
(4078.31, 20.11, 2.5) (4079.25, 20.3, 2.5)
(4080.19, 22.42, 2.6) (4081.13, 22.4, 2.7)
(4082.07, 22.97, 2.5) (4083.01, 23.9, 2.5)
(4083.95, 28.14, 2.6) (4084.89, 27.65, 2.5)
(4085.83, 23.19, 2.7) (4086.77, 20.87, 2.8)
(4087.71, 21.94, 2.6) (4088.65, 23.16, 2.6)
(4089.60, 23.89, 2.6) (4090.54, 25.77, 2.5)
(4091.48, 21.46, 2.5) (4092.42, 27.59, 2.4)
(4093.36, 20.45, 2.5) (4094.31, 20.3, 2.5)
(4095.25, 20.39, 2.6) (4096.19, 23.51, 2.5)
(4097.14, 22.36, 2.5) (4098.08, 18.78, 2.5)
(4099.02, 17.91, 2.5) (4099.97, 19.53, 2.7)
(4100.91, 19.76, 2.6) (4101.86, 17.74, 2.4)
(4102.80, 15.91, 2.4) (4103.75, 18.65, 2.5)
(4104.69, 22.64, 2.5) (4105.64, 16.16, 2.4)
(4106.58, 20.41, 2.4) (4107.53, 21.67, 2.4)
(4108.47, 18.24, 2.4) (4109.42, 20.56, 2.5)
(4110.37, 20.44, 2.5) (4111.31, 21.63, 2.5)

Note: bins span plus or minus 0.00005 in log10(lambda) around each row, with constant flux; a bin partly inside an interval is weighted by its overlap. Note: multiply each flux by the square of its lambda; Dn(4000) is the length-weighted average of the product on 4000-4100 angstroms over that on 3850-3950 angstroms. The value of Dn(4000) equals 1.71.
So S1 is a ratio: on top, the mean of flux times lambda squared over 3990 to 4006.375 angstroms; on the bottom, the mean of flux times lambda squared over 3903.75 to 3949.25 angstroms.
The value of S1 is 1.59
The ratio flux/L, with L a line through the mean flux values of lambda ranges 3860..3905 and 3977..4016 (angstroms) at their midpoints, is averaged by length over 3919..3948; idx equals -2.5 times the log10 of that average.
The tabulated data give 0.36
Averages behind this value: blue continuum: 14.2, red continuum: 20.6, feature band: 12.2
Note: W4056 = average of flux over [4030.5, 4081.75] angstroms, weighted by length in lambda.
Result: 21.7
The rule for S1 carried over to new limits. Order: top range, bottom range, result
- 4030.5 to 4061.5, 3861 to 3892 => 1.79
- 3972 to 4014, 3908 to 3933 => 1.38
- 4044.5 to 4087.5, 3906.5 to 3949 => 1.69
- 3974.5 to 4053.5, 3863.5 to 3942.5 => 1.65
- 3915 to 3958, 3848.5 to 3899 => 1.03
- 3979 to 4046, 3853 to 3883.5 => 1.66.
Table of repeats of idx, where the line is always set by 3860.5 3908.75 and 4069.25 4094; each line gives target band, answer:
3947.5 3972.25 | 0.275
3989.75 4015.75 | -0.106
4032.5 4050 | -0.084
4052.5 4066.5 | 0.055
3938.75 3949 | 0.156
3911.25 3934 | 0.121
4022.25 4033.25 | -0.129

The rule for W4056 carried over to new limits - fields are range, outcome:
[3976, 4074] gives 21.5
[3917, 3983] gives 13.3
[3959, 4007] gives 16.9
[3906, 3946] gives 13.7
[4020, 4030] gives 24.2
